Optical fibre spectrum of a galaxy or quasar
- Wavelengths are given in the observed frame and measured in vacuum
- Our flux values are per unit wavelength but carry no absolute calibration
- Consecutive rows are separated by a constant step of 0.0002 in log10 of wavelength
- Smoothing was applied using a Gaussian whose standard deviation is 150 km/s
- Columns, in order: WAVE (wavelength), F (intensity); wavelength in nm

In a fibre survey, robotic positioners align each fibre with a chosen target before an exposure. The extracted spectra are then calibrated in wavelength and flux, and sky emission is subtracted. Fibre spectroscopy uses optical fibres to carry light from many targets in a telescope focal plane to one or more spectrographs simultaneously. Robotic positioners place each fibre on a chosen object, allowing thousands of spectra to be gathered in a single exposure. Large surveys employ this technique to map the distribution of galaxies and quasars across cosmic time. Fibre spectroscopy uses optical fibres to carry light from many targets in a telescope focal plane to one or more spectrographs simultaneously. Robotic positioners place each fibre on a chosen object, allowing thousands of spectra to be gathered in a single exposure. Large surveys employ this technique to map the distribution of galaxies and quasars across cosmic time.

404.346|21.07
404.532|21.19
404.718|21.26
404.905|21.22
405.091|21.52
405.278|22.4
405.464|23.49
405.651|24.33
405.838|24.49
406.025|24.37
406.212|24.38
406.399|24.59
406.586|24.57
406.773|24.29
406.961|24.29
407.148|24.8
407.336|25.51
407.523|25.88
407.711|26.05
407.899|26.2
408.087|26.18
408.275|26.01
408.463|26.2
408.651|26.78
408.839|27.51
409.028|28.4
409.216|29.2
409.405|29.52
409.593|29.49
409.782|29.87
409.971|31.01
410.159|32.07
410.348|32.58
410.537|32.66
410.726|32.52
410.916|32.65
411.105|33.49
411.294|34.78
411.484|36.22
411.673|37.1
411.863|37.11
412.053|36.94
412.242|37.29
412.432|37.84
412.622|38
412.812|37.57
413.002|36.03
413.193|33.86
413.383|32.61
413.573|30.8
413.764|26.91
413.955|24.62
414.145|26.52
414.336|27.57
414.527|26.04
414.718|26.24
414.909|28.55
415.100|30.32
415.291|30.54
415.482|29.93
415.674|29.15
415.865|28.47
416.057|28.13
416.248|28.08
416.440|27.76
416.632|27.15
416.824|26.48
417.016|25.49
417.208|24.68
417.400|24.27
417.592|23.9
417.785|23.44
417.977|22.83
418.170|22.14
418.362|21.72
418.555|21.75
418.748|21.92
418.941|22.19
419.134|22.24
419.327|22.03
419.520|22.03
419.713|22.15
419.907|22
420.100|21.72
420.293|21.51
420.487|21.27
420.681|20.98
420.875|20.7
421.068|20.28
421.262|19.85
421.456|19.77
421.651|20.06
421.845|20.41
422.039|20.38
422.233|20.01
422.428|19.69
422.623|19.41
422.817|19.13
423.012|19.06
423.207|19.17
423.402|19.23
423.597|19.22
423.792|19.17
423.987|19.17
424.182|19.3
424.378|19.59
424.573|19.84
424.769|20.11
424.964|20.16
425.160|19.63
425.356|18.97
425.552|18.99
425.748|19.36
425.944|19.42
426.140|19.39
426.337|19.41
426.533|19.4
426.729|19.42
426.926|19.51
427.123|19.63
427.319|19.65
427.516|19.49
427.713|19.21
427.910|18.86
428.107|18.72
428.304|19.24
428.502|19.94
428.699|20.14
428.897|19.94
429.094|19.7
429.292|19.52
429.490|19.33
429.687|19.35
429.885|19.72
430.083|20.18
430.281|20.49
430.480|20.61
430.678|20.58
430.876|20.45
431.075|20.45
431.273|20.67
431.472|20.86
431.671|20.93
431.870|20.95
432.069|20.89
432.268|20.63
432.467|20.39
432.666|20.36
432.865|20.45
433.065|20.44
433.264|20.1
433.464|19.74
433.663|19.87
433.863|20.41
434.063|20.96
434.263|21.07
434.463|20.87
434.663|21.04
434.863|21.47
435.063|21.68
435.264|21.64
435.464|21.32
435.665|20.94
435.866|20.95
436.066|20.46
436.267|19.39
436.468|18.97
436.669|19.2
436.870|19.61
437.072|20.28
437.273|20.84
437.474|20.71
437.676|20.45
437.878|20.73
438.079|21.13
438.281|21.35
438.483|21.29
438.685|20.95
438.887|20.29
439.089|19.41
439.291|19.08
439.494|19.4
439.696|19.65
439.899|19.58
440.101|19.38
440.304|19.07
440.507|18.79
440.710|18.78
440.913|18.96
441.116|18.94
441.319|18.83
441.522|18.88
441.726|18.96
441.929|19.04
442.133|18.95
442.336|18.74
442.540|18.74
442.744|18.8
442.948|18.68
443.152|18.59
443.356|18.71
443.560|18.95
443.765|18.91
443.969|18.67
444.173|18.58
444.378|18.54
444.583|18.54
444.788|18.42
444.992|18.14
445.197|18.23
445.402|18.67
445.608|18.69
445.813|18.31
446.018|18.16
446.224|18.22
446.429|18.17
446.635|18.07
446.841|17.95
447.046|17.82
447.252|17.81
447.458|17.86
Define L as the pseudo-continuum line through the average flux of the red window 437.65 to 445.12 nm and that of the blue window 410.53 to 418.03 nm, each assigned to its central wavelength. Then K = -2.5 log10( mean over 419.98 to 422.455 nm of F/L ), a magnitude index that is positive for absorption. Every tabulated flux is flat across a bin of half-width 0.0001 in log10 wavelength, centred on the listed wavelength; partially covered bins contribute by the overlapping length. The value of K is 0.317 mag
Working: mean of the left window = 30.4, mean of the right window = 19.2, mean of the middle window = 20.5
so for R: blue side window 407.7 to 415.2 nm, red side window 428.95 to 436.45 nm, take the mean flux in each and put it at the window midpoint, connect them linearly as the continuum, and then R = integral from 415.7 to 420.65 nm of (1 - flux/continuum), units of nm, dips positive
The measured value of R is 0.70 nm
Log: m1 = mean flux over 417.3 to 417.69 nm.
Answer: 24.1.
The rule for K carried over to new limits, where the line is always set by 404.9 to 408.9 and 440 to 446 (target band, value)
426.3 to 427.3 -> 0.104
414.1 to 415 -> -0.148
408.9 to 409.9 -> -0.196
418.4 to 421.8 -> 0.064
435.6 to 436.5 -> -0.016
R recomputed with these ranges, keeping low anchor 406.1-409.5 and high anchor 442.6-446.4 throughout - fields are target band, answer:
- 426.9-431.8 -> 0.398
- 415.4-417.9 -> -0.239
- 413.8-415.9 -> -0.280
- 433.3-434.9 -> 0.005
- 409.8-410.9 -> -0.277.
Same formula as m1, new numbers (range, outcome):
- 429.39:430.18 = 19.7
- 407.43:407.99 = 26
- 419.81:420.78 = 21.5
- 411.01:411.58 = 34.9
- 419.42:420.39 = 21.9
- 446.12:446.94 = 18.1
